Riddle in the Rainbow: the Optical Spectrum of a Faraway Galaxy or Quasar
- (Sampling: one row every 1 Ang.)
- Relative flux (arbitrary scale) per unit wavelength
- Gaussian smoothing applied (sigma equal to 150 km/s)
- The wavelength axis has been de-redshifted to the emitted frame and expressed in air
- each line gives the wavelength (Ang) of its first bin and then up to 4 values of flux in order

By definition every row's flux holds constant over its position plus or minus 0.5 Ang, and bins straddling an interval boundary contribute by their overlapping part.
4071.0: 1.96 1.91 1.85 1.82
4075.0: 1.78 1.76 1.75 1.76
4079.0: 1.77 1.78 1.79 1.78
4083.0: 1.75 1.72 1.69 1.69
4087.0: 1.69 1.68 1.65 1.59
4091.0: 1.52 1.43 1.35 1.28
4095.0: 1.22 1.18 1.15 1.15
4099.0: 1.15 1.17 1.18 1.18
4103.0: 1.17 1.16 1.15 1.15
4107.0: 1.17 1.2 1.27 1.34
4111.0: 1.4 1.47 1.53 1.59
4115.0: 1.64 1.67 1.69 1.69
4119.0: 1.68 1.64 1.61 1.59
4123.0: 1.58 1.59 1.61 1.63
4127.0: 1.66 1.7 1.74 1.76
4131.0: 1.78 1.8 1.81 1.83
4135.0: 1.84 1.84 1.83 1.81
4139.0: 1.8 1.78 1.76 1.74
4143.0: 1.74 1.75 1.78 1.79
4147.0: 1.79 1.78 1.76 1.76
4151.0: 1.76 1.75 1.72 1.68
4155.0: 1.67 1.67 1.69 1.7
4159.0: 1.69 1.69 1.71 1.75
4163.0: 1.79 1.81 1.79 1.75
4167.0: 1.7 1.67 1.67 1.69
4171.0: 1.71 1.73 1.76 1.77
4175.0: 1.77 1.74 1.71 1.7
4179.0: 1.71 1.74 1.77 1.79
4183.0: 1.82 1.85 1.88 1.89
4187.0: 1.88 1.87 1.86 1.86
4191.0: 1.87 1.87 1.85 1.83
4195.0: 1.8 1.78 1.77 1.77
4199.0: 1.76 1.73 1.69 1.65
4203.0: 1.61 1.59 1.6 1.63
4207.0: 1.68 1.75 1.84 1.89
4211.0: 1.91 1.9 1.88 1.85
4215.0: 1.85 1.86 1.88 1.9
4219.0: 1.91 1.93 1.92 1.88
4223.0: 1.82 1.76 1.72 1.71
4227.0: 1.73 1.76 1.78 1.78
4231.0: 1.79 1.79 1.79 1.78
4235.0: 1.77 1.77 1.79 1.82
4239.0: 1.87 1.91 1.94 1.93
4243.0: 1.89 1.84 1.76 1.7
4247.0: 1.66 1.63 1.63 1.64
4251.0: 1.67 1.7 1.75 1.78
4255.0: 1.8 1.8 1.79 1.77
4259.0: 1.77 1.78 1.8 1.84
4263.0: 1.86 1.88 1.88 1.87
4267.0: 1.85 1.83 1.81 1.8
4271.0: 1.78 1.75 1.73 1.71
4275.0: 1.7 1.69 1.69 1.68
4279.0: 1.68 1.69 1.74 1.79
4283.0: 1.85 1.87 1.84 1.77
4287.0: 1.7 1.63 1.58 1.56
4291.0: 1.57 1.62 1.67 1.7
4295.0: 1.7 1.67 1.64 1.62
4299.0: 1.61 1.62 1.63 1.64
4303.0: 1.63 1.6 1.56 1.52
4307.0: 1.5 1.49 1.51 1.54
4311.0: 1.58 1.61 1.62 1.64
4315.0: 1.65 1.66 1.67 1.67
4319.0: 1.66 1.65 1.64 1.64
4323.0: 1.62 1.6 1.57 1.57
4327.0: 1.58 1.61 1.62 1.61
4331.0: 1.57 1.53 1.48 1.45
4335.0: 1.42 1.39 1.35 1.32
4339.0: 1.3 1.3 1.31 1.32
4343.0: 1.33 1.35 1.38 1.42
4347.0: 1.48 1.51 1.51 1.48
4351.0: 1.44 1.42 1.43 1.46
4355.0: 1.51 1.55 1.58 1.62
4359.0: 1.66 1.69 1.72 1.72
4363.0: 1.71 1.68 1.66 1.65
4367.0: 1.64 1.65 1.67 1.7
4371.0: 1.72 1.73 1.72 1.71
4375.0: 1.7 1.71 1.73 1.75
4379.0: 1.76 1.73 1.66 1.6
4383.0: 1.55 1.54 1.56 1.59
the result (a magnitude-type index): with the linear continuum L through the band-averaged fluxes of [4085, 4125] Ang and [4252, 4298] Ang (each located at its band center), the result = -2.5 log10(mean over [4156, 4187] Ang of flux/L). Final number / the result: -0.132 mag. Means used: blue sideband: 1.42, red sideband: 1.75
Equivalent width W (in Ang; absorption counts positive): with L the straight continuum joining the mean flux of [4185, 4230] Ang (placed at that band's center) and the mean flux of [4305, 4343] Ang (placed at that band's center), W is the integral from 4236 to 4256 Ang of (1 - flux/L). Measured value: -0.7 Ang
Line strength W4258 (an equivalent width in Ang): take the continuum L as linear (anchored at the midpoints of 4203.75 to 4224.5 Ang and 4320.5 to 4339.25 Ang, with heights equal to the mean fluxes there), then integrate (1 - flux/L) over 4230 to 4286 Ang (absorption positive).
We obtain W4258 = -2.4 Ang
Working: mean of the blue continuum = 1.82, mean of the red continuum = 1.52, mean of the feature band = 1.78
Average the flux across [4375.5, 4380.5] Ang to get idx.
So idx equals 1.74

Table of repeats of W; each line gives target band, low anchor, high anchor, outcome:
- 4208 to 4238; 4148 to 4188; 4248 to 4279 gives -1.14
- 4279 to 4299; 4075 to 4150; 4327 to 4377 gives -1.80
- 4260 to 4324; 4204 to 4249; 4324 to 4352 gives -3.49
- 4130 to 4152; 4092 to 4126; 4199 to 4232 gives -4.09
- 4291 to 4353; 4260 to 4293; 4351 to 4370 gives 5.00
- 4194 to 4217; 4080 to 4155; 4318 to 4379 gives -2.85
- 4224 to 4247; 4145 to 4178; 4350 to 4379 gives -1.34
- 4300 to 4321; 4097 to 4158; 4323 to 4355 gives -1.80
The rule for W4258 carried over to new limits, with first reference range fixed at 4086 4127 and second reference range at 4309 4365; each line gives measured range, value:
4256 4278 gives -4.2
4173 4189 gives -3.6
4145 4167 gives -4.4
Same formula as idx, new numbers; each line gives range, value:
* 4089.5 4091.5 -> 1.56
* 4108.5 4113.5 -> 1.4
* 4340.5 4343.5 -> 1.32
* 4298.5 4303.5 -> 1.63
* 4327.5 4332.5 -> 1.59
